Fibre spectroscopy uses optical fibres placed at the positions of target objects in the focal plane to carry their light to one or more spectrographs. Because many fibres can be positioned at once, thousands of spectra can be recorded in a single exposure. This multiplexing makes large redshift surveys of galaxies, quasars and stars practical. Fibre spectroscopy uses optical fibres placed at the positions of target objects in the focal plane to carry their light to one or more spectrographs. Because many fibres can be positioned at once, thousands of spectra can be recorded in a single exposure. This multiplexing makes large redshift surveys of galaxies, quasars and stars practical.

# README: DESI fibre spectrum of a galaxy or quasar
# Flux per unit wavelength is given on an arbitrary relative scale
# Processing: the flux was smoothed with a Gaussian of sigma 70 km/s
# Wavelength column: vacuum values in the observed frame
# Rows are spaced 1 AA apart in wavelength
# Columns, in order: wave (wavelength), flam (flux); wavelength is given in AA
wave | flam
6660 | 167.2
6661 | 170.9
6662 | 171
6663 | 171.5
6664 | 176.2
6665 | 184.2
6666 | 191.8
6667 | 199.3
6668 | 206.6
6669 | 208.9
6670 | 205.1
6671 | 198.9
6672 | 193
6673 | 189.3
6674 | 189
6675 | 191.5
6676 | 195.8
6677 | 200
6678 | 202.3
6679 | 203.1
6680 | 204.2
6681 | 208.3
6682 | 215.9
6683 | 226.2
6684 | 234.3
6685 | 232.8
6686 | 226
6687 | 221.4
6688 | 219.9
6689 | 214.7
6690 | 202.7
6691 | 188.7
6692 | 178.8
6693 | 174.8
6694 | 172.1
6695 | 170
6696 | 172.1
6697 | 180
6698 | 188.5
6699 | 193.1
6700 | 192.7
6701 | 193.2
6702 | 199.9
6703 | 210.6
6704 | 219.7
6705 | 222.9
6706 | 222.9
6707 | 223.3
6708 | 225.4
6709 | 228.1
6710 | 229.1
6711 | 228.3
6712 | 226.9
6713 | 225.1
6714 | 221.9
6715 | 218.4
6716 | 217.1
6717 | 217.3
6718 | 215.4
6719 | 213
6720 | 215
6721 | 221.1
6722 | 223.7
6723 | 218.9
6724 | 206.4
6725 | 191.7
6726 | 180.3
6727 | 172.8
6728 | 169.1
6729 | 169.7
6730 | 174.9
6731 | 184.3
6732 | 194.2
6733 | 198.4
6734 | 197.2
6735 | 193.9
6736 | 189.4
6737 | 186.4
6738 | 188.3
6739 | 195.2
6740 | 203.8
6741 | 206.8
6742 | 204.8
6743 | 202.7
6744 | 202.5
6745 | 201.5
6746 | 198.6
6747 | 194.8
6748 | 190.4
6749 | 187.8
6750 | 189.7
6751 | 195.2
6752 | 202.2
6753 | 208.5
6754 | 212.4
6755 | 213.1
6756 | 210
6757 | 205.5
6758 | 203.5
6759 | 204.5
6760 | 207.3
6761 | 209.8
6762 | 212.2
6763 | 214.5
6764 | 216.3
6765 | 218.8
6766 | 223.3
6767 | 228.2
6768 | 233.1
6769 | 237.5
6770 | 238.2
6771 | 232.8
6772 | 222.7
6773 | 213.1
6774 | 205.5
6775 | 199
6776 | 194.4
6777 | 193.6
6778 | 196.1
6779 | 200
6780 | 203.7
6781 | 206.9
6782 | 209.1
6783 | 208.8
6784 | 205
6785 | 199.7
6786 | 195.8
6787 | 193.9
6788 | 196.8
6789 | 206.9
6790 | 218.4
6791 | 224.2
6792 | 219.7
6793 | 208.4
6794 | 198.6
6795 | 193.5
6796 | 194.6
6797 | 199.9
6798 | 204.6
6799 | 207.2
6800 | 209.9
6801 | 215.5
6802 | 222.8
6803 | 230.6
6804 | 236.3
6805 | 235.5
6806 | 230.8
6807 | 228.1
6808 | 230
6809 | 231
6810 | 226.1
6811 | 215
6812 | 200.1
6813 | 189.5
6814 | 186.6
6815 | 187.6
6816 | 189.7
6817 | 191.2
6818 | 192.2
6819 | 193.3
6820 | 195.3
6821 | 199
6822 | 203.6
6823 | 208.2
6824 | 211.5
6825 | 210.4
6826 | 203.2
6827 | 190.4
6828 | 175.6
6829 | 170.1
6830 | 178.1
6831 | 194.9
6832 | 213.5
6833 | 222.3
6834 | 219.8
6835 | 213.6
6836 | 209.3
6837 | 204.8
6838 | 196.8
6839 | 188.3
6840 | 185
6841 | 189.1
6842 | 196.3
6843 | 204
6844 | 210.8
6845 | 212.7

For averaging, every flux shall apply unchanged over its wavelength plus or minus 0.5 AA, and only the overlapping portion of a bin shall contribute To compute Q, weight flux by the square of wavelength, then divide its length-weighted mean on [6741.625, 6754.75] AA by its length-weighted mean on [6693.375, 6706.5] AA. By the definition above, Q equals 1.0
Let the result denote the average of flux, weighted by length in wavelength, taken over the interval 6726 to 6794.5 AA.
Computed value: 203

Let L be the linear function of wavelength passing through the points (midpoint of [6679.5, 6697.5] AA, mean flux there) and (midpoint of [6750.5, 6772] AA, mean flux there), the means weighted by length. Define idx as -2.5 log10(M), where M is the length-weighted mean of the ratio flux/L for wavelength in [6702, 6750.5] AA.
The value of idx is 0.02 mag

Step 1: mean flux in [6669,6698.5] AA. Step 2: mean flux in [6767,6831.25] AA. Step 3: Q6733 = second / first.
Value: 1.04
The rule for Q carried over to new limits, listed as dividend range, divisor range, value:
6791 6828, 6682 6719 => 1.02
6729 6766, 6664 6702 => 1.03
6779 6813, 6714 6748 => 1.08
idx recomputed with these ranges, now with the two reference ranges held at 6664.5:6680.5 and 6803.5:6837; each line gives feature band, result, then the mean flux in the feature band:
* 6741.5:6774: -0.04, 210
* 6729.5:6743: 0.04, 194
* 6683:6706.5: -0.02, 202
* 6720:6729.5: 0.02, 196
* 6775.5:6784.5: 0.01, 202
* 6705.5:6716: -0.13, 225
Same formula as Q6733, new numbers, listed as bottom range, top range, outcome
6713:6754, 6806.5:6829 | 1.01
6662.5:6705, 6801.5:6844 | 1.03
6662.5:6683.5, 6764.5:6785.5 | 1.07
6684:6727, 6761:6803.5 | 1.01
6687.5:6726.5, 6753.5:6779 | 1.03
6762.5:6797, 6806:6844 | 0.96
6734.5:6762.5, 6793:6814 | 1.07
